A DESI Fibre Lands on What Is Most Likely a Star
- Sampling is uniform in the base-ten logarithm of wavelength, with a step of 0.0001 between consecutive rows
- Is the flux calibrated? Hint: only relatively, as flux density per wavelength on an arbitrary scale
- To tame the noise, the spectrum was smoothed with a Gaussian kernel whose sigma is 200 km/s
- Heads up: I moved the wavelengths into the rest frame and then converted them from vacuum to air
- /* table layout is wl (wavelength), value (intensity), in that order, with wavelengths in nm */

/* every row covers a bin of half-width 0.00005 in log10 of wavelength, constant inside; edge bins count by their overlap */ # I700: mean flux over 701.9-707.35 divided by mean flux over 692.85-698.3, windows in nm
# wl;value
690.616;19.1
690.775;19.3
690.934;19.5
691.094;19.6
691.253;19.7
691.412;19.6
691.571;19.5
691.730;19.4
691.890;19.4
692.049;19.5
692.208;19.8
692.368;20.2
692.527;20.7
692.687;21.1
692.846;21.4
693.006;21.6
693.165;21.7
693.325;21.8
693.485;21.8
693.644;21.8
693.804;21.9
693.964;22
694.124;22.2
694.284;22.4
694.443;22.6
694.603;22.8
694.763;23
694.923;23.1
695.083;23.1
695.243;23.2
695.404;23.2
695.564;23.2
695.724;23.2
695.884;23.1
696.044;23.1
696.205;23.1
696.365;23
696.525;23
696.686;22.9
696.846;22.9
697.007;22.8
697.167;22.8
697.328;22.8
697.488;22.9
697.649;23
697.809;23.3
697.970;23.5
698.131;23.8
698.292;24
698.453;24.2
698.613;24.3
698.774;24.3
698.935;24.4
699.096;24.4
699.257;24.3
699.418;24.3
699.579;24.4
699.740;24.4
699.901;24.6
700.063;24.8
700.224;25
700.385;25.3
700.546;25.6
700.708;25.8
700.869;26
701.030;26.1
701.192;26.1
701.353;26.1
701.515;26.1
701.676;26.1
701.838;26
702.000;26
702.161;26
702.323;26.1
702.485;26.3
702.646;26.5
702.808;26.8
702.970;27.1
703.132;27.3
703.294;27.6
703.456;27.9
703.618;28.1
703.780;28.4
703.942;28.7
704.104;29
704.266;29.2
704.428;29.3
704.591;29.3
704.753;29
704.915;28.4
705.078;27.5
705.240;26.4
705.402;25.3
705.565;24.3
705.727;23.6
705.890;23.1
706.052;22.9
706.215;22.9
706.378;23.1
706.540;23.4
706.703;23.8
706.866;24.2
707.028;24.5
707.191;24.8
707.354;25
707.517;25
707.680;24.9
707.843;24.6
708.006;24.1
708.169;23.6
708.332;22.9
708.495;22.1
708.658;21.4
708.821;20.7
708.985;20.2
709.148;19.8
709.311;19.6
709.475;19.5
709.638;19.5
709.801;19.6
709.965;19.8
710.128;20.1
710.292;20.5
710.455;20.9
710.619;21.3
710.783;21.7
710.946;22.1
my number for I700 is 1.15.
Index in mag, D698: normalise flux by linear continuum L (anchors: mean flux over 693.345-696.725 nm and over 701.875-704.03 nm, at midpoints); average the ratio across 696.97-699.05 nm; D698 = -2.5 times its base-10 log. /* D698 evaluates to 0.04 mag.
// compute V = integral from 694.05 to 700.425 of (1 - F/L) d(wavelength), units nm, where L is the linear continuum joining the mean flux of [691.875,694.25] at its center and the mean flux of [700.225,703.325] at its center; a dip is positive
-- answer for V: 0.02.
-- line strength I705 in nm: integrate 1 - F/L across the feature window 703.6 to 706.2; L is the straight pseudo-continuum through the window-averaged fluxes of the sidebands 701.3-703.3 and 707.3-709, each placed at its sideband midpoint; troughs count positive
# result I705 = -0.195 nm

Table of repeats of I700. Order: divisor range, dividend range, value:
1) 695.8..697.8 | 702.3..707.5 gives 1.14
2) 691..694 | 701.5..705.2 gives 1.33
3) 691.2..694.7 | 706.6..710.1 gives 1.06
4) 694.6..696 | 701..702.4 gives 1.13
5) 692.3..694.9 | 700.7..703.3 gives 1.21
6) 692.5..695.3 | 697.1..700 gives 1.08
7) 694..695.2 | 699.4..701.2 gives 1.11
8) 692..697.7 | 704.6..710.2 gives 1.04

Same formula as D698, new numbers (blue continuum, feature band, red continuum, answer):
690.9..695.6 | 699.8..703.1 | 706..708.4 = -0.134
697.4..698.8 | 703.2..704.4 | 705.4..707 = -0.202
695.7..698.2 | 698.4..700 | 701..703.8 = 0.008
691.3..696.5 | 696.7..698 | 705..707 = -0.024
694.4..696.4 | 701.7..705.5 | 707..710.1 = -0.218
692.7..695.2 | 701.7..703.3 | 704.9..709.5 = -0.152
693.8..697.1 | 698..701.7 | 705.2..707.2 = -0.073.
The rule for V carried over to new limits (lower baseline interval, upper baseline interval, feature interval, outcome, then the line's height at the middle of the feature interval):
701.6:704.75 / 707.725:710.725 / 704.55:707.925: -0.10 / 24.3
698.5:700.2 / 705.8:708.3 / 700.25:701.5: -0.08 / 24.3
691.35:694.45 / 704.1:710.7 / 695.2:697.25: -0.14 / 21.6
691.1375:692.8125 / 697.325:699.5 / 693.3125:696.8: -0.15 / 21.8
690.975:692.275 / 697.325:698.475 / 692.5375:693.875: -0.07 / 20.5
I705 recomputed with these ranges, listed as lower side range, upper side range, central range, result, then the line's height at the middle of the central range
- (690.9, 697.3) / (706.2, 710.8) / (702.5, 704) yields -0.373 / 22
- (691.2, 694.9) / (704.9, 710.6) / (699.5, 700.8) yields -0.179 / 22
